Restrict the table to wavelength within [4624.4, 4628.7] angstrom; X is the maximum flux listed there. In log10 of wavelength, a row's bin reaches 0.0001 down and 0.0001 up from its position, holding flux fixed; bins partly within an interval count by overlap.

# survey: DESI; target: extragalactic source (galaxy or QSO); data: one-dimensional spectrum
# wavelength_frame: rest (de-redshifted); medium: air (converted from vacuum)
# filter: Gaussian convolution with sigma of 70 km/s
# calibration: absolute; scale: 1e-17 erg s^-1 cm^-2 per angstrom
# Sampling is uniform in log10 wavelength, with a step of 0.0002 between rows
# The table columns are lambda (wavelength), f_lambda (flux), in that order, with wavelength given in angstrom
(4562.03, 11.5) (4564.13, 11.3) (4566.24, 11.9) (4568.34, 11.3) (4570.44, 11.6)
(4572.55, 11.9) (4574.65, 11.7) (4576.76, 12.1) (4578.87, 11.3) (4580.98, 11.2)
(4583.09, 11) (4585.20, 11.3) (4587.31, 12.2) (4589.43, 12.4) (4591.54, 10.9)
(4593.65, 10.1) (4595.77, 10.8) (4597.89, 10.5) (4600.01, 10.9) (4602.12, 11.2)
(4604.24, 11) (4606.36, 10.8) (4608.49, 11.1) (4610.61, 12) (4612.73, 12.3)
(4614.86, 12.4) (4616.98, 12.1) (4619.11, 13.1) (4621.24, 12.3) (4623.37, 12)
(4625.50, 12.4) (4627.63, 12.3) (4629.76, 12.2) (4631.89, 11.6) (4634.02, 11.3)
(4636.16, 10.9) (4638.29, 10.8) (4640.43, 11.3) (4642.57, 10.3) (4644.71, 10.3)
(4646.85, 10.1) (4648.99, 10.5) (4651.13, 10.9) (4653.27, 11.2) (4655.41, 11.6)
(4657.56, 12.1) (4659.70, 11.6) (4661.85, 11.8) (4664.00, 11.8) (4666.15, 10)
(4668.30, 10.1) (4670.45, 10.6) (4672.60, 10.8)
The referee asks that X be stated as 12.4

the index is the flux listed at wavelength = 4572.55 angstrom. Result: 11.9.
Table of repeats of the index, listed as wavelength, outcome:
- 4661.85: 11.8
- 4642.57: 10.3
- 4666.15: 10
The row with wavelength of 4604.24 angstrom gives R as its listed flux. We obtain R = 11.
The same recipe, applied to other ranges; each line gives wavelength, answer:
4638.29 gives 10.8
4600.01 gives 10.9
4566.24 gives 11.9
